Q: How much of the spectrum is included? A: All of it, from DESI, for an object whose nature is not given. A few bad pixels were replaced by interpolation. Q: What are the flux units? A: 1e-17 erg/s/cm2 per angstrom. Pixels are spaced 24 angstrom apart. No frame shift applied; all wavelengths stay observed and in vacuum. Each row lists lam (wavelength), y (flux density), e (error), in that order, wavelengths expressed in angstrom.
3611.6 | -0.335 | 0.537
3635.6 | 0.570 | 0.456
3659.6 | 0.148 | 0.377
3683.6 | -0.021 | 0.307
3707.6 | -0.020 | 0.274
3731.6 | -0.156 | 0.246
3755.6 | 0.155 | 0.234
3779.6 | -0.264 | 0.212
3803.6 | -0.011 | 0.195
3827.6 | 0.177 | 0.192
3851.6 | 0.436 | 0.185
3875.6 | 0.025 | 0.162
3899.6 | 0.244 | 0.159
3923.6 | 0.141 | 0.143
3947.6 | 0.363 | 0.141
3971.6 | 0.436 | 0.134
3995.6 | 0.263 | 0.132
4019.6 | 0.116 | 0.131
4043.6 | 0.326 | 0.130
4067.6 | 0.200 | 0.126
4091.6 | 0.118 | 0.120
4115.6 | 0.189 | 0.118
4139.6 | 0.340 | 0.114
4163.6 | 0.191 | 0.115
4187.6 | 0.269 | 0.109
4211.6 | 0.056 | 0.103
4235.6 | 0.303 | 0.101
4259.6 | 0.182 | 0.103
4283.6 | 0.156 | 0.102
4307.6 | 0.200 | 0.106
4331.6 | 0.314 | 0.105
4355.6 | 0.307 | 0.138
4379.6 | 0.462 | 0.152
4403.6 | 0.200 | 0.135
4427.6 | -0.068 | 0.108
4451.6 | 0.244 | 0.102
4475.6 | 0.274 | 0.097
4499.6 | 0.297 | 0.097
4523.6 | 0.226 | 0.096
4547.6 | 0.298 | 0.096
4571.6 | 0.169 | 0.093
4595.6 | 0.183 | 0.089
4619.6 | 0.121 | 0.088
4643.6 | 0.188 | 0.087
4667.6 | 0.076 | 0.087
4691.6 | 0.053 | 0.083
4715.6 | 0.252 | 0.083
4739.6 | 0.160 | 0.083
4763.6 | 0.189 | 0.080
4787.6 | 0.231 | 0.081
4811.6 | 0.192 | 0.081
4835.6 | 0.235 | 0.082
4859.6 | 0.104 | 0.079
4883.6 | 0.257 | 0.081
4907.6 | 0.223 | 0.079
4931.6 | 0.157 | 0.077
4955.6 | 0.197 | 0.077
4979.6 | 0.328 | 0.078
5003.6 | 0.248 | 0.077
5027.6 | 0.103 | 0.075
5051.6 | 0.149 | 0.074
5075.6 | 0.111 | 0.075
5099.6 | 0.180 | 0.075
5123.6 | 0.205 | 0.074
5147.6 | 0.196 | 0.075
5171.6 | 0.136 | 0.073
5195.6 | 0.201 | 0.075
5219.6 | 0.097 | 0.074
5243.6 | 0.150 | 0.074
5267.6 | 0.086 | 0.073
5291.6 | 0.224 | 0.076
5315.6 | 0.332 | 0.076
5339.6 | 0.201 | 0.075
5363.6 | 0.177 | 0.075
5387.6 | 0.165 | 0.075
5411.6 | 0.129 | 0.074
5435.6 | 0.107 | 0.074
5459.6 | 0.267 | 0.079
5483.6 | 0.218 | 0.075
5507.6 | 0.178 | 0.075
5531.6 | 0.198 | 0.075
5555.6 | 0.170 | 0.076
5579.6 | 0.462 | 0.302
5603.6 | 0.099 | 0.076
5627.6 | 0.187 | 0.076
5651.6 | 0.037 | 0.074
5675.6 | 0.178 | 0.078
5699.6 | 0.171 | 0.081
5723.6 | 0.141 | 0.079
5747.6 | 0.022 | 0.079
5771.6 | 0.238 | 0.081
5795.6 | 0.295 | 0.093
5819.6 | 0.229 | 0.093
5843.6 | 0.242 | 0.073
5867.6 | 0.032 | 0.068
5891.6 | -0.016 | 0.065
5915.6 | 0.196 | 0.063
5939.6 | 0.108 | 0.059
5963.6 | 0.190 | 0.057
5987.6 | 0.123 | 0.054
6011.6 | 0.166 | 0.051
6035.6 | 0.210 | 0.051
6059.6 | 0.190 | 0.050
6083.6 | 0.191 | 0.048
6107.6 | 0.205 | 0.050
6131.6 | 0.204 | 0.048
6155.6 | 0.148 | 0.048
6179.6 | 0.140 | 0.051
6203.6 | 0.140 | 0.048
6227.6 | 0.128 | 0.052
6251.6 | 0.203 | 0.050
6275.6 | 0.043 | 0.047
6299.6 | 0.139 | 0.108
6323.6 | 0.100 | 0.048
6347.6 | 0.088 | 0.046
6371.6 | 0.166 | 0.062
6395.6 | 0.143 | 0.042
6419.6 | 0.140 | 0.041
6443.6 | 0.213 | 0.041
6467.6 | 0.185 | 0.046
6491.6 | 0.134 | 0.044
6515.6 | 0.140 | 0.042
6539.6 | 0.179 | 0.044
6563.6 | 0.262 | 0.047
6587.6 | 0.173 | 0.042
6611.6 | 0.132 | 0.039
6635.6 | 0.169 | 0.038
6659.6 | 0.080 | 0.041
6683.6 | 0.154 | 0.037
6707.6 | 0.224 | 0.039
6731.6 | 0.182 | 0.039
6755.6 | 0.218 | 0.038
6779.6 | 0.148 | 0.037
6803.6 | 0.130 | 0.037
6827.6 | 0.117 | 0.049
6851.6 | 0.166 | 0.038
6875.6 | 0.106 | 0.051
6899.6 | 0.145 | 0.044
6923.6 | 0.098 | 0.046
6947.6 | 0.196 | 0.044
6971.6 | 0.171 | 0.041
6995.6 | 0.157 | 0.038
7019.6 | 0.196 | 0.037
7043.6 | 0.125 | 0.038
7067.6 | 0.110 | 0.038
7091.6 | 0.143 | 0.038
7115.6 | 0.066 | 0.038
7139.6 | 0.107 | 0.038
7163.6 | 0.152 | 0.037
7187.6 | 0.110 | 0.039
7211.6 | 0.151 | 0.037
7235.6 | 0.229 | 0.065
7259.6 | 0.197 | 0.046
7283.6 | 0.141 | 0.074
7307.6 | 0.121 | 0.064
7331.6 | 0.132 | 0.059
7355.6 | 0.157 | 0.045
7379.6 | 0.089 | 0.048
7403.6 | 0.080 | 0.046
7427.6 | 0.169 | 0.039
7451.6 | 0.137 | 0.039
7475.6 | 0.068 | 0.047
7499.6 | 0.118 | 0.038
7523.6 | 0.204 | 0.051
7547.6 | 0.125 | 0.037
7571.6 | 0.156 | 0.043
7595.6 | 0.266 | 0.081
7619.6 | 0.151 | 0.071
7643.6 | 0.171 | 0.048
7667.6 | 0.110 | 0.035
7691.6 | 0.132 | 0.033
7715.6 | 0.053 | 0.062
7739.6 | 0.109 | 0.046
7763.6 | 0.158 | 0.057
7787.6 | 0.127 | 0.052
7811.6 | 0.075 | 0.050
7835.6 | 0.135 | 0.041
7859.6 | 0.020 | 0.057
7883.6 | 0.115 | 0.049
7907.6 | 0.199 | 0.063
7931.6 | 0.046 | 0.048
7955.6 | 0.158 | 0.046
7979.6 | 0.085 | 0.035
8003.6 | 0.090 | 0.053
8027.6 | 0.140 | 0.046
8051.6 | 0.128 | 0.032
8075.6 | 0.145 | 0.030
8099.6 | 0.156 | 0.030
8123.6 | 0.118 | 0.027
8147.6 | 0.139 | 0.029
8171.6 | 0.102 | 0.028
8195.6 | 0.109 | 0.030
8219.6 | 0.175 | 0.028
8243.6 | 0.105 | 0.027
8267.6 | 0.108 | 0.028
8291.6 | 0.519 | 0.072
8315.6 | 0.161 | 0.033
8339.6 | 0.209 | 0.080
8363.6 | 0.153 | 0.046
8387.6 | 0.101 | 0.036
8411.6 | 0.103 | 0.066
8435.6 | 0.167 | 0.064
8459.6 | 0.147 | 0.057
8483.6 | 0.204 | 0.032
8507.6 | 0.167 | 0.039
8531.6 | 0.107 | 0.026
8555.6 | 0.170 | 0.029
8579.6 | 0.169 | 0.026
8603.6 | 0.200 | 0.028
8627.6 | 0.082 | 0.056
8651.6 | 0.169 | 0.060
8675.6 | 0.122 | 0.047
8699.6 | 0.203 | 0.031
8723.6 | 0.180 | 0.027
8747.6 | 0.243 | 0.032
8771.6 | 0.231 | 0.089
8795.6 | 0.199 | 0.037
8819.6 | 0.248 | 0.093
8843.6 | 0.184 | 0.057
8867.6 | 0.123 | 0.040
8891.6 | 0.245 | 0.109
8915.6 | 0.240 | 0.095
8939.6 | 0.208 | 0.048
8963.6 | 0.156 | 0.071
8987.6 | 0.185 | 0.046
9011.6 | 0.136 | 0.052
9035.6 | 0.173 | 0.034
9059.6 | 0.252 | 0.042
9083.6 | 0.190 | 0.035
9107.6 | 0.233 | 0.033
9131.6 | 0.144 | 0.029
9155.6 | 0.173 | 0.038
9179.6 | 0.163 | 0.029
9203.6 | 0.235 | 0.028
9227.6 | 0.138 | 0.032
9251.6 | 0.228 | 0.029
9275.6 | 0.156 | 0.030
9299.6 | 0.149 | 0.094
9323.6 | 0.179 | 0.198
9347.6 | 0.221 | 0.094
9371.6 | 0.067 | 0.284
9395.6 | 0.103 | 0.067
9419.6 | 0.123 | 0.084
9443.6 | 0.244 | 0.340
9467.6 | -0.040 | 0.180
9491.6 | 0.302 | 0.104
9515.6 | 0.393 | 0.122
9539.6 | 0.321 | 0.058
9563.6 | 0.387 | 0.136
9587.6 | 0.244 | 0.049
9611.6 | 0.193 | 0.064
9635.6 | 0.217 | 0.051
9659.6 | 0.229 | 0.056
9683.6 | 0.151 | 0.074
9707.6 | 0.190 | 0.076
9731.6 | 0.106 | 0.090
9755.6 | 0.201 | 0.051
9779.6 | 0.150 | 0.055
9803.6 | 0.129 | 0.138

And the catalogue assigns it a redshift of 1.22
